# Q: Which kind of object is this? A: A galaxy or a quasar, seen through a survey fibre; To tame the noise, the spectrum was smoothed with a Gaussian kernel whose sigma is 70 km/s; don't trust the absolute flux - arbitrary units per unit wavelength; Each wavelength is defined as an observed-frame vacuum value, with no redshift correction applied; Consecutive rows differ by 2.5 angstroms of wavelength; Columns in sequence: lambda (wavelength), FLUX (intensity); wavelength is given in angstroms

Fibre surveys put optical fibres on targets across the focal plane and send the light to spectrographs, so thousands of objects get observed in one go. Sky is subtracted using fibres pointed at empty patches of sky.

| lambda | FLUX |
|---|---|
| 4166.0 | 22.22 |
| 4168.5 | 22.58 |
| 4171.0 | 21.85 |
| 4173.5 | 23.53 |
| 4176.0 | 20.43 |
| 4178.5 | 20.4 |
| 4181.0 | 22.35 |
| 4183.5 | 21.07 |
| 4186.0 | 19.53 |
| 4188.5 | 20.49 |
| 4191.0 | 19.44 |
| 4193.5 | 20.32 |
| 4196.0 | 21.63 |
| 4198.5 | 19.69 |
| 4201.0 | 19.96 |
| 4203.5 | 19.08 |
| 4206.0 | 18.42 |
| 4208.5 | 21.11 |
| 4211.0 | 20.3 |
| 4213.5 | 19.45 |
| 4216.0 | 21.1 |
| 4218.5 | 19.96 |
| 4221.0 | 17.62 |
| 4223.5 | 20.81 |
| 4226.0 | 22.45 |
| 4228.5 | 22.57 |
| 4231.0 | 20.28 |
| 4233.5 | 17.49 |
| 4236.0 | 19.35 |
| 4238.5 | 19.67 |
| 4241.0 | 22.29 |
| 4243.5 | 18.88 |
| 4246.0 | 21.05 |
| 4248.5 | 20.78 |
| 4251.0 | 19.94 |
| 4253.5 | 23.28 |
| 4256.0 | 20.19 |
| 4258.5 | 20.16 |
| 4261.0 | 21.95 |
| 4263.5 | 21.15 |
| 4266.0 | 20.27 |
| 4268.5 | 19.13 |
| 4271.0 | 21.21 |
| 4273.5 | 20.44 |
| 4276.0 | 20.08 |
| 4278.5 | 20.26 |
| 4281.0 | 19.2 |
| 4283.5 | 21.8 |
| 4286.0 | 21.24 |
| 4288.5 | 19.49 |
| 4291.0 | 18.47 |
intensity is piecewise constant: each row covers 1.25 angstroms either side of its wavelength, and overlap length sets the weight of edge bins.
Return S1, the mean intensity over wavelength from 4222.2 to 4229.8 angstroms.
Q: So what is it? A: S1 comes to 21.9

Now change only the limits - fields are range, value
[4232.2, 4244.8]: 19.5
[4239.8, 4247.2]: 20.7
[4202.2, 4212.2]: 19.7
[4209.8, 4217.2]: 20.3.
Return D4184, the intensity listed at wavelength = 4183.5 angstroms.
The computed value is 21.07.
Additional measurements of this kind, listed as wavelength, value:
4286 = 21.24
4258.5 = 20.16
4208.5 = 21.11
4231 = 20.28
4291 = 18.47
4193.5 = 20.32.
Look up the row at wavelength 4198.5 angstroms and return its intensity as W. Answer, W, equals 19.69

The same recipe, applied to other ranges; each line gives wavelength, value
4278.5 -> 20.26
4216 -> 21.1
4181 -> 22.35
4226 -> 22.45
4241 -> 22.29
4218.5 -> 19.96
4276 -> 20.08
